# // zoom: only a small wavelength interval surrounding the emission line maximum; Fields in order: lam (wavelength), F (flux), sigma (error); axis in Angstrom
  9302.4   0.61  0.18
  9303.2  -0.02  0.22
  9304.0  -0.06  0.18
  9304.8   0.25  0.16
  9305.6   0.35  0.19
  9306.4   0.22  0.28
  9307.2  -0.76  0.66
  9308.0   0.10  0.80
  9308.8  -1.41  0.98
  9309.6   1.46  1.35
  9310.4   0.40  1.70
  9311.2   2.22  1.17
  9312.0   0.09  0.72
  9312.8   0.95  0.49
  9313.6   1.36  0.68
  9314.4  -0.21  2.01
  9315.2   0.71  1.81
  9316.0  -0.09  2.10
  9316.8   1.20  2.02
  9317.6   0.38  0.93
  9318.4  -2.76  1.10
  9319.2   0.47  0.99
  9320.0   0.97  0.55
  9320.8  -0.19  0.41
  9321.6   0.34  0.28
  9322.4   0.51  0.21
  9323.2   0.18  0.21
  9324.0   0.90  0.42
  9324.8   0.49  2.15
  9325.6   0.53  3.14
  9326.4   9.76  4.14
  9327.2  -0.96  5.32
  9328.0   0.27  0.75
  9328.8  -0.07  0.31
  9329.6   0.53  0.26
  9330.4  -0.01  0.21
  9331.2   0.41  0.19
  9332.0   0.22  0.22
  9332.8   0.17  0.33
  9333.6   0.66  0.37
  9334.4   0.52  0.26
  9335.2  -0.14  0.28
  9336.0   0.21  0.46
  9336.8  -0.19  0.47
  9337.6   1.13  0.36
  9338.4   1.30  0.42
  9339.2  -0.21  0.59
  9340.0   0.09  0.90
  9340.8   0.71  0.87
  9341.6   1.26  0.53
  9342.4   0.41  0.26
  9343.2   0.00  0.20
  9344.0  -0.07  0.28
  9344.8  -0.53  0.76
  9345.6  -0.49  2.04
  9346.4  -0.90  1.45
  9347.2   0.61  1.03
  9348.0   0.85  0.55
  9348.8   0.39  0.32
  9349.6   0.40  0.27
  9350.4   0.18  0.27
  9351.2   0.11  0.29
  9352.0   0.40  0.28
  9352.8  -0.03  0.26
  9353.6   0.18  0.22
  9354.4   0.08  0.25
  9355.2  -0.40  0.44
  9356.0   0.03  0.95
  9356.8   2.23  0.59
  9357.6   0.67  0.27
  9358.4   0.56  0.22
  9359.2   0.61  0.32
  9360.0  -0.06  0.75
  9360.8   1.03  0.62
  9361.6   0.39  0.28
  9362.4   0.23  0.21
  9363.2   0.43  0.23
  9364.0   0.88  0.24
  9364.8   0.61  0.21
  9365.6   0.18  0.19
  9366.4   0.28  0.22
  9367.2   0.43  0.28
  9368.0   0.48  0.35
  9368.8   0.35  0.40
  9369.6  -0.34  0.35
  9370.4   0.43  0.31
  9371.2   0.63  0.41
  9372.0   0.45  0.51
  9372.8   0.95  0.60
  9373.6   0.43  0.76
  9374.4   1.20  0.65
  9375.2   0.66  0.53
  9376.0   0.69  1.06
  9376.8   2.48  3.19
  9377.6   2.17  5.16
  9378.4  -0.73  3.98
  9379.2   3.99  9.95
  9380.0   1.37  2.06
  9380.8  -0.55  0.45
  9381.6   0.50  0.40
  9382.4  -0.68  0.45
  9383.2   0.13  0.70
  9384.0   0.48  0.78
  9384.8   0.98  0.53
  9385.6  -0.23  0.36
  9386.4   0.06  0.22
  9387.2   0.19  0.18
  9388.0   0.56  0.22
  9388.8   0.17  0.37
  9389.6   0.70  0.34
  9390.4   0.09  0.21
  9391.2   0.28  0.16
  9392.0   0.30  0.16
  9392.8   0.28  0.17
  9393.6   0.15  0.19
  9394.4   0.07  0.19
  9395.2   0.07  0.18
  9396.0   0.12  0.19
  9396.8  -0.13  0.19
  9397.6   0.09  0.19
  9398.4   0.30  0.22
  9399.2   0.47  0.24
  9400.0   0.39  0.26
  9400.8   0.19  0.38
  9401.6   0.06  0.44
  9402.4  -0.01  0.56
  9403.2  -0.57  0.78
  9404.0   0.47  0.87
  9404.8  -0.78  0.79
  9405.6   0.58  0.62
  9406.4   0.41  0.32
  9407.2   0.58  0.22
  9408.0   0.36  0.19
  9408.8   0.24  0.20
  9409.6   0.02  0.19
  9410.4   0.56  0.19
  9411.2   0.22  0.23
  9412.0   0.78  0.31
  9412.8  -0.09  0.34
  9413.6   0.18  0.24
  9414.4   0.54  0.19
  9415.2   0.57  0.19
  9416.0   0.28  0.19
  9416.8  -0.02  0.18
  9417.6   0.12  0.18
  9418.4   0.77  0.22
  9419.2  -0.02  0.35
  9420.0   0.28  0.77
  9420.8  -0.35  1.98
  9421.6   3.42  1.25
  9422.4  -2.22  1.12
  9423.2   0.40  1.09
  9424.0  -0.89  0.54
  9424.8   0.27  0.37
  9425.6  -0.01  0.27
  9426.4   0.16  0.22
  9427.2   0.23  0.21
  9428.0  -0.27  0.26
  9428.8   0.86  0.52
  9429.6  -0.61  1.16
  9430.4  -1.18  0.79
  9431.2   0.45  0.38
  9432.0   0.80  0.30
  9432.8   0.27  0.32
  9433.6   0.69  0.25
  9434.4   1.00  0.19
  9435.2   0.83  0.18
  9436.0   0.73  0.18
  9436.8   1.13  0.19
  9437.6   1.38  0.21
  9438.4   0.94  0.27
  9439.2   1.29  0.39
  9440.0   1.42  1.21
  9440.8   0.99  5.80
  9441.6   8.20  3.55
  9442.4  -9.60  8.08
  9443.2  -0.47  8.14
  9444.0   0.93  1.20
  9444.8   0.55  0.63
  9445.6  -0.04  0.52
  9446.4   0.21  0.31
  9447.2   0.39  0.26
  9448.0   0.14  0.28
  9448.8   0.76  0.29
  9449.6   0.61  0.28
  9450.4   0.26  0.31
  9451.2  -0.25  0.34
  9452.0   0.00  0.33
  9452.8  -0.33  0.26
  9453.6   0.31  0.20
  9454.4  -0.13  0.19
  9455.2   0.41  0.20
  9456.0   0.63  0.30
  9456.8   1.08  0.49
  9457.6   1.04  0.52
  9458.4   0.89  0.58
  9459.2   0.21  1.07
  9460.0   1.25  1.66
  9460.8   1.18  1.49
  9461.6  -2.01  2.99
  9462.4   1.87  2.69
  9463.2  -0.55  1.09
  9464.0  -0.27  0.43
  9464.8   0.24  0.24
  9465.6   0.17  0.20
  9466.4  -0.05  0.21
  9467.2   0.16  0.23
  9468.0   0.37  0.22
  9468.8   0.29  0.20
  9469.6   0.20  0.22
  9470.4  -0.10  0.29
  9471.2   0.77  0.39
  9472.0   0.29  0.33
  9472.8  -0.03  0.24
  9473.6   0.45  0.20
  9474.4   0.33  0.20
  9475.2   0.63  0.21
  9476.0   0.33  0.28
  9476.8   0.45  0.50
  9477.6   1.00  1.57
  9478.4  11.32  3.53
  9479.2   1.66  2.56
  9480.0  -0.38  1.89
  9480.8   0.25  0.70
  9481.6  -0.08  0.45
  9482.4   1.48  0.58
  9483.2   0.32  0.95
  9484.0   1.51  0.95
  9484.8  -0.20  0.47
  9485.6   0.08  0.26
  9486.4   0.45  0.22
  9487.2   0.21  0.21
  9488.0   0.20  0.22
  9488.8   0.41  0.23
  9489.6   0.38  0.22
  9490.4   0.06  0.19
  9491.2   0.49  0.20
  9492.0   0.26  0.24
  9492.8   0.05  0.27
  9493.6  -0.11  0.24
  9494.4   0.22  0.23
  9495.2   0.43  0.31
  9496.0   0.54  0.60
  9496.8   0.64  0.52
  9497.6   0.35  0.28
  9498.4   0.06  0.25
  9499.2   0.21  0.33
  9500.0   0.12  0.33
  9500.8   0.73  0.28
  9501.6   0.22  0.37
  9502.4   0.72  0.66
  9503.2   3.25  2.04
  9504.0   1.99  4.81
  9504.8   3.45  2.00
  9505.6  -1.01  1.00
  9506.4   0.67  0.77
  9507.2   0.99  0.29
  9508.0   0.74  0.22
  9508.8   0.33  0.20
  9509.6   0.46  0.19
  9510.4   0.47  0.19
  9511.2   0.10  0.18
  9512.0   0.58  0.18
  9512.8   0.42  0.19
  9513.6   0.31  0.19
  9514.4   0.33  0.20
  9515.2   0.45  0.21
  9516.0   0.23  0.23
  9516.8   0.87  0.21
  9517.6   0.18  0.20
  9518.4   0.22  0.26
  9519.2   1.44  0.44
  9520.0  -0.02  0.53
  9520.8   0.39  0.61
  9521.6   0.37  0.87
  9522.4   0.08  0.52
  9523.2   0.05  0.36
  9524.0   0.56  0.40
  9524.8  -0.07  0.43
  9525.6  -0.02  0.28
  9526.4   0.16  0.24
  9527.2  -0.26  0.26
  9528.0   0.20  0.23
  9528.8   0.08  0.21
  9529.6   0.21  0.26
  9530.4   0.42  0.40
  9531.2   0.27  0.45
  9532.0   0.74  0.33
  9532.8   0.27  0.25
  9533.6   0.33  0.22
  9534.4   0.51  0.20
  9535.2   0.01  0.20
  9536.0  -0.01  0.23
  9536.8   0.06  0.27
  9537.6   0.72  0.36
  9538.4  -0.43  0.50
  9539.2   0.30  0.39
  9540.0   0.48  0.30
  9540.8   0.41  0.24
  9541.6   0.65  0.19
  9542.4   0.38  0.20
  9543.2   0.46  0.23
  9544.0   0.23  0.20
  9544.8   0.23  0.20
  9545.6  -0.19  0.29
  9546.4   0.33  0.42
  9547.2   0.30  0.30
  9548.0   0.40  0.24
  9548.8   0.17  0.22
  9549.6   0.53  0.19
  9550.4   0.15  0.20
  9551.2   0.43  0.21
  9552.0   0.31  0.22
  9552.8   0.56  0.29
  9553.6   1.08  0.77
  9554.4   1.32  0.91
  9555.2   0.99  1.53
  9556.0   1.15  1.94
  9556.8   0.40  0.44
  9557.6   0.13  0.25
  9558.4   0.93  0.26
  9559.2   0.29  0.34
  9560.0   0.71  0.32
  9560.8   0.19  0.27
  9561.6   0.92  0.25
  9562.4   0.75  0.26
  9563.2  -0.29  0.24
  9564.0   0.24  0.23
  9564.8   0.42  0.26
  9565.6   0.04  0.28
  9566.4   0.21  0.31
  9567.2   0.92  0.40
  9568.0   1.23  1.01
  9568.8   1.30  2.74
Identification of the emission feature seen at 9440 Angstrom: Hbeta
